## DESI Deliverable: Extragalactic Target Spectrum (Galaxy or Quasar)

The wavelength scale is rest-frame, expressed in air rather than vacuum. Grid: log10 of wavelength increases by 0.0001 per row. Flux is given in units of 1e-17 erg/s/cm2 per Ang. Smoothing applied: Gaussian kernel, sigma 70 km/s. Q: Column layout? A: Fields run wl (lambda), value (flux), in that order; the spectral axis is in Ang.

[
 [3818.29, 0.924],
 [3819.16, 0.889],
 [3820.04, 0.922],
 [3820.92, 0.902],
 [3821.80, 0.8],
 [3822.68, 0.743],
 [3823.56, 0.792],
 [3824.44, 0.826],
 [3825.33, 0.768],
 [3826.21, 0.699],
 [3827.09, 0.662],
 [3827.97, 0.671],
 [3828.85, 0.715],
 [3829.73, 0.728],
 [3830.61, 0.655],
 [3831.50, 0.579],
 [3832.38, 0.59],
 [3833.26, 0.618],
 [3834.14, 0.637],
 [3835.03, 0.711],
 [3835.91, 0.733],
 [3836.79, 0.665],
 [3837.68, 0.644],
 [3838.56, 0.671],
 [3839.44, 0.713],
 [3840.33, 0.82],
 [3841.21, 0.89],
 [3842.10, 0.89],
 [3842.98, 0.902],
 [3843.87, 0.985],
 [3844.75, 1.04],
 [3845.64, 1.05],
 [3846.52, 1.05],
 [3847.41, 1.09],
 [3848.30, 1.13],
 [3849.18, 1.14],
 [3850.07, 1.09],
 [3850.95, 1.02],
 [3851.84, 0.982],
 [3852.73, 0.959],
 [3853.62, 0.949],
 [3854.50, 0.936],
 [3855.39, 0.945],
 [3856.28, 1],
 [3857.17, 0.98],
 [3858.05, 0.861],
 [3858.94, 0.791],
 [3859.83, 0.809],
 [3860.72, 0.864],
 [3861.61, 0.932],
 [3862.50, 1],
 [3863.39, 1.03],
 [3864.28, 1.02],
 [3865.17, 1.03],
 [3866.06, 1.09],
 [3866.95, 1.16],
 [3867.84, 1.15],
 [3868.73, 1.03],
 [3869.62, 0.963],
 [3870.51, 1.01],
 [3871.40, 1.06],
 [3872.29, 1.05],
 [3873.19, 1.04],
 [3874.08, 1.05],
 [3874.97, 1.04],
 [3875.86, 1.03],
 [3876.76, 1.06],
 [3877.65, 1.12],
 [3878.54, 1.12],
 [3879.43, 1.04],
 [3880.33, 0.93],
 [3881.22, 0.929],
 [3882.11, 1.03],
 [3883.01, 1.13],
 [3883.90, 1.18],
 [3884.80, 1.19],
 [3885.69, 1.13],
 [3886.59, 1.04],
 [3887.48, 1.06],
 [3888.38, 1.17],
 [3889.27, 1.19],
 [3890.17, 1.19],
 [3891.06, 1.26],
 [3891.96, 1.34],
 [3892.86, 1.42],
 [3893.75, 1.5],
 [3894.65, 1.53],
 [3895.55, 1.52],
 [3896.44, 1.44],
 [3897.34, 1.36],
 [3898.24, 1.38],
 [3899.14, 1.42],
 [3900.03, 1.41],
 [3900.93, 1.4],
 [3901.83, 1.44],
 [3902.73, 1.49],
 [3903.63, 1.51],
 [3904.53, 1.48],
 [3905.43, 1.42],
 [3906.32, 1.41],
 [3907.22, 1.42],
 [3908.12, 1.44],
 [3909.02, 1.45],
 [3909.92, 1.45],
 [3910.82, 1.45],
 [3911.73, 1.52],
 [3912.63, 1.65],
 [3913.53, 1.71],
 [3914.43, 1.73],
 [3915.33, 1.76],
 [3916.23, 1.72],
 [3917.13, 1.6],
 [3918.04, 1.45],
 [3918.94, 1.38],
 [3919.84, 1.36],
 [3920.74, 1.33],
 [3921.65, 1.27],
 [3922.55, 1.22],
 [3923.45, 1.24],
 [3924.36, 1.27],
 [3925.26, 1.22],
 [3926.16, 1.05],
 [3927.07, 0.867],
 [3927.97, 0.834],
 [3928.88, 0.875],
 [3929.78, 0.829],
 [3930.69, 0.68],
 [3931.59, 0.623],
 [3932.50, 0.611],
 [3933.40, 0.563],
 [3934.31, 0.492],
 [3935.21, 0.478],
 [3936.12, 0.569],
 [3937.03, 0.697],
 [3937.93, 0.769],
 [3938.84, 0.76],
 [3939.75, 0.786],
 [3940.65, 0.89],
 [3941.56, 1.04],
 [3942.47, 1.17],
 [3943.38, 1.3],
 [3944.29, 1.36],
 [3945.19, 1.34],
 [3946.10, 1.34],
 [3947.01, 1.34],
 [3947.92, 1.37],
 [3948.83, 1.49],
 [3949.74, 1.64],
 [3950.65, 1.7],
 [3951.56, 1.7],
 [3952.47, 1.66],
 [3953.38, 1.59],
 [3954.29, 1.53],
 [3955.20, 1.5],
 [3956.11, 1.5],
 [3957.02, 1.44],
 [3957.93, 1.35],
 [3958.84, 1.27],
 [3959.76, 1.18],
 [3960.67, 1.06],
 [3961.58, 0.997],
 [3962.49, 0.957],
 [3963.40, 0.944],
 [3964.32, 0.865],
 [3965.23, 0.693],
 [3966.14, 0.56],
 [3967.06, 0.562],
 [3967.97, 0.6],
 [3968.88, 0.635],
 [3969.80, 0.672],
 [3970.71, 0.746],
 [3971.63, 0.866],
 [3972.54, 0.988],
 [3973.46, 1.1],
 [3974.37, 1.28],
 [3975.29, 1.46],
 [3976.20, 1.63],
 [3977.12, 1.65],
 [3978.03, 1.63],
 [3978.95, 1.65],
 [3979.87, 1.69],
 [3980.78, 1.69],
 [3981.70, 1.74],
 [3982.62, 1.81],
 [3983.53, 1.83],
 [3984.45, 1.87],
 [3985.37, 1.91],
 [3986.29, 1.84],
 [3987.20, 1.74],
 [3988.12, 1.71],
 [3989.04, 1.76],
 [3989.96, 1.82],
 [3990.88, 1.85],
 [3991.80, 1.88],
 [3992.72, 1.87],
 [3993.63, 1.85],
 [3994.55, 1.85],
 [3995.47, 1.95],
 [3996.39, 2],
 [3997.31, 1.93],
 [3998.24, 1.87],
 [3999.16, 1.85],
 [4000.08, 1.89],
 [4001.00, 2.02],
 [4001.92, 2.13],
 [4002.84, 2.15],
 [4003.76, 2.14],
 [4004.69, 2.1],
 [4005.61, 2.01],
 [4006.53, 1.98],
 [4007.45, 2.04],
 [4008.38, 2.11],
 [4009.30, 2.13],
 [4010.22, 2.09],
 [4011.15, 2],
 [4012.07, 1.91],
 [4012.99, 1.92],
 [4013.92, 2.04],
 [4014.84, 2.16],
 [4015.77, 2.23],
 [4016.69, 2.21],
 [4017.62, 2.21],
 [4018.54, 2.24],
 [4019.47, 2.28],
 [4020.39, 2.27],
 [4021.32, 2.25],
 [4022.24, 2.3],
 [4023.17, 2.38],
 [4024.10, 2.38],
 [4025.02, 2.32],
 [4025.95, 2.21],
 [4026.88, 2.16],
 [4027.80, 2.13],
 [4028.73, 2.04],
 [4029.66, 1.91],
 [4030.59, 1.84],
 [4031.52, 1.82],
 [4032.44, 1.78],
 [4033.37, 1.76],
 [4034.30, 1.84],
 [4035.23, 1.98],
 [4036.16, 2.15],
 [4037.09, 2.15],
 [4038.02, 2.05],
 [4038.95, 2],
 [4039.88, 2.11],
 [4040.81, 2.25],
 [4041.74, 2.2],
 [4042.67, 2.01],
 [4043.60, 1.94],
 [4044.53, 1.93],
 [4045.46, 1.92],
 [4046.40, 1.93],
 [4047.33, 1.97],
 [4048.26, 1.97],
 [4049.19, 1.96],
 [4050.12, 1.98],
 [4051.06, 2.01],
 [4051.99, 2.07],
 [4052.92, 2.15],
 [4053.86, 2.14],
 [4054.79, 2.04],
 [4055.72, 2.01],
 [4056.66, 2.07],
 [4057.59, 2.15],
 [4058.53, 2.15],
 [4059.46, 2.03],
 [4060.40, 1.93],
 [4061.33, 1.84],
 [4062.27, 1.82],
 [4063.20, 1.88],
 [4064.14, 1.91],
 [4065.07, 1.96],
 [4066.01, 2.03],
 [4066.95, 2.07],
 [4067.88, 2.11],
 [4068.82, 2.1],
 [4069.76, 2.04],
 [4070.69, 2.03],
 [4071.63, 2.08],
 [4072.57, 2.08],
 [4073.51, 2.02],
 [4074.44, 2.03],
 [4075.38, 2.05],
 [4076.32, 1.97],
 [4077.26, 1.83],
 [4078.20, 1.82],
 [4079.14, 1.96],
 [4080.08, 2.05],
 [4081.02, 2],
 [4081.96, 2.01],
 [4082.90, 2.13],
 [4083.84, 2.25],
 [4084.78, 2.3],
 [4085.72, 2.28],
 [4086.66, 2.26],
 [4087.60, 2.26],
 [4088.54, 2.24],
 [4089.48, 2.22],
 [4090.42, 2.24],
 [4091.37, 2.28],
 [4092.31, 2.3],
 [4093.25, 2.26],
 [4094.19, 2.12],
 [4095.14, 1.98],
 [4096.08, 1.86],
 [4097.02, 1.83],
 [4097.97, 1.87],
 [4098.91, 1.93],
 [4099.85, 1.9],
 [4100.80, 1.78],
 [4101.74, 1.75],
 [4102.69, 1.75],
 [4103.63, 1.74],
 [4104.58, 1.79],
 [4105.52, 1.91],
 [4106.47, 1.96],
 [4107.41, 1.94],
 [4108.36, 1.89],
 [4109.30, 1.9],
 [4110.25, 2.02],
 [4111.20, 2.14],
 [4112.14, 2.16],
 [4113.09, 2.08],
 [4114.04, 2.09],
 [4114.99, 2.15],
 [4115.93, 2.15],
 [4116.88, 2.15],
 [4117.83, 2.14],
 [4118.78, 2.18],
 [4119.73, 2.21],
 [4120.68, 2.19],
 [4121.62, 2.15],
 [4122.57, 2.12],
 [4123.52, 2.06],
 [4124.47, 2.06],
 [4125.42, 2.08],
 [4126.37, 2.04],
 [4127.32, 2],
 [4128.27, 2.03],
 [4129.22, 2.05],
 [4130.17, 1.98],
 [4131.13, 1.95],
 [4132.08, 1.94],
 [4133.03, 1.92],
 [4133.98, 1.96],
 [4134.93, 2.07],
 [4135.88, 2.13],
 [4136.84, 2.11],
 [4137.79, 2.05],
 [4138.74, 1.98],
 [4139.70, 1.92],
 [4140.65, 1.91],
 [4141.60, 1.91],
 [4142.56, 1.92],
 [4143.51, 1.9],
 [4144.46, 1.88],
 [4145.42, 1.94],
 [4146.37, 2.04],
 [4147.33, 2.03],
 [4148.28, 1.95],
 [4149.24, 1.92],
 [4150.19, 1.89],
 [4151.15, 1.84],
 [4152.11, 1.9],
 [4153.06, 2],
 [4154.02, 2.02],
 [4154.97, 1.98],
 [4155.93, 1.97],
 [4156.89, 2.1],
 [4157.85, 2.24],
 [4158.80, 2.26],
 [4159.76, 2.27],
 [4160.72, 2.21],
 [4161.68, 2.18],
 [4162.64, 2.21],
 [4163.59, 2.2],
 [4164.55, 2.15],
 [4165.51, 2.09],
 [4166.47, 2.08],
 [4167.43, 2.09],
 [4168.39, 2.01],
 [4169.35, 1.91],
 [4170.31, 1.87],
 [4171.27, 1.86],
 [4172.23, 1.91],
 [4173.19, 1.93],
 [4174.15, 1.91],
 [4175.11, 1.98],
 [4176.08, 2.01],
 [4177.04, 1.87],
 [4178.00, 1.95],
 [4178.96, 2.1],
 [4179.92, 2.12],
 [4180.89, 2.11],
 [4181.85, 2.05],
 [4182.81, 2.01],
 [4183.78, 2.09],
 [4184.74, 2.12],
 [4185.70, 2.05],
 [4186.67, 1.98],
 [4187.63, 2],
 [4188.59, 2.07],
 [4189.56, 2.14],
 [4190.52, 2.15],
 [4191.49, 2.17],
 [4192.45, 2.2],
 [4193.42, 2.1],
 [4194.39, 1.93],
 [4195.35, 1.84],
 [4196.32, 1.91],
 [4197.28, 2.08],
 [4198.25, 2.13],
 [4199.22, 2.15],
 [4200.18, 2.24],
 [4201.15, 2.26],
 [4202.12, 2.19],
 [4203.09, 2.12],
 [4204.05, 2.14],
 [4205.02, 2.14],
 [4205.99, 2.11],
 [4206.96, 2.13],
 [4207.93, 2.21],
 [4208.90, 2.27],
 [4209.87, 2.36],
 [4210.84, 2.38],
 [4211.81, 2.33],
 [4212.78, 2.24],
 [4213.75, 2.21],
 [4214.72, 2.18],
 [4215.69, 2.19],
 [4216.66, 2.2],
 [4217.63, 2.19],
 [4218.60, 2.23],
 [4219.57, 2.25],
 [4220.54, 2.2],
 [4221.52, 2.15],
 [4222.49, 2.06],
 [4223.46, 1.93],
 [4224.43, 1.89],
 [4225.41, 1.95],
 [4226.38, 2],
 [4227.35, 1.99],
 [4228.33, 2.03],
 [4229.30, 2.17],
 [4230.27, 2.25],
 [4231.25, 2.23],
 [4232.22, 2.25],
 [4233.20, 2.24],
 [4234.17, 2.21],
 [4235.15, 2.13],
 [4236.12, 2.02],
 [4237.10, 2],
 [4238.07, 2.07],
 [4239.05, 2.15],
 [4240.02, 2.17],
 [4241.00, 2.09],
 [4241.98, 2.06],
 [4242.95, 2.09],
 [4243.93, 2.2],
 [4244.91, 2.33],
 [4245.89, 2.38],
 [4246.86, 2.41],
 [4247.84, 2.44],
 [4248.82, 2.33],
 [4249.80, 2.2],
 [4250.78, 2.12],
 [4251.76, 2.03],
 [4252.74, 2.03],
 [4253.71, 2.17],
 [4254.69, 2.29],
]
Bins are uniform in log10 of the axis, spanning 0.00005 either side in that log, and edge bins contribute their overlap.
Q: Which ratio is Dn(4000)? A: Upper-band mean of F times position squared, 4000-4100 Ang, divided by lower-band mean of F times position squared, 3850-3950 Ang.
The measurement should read 1.92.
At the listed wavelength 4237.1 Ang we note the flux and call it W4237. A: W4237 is 2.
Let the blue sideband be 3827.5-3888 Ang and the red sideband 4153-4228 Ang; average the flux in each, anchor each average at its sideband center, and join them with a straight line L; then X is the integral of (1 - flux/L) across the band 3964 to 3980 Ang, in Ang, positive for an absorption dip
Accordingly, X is 3.4 Ang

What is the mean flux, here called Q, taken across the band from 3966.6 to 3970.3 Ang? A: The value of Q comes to 0.619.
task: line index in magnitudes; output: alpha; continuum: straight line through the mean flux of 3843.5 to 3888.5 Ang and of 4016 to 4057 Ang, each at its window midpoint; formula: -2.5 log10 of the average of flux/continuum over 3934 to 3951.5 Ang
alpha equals 0.34 mag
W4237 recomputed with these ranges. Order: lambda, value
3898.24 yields 1.38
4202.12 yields 2.19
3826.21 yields 0.699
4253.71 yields 2.17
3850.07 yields 1.09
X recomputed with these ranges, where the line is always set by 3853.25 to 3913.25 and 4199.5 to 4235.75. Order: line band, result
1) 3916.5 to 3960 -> 6.2 Ang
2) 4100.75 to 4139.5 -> -2.8 Ang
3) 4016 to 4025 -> -3.9 Ang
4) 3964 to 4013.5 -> -4.5 Ang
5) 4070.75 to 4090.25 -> -3.6 Ang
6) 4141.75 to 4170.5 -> -0.7 Ang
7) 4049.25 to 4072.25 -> -4.3 Ang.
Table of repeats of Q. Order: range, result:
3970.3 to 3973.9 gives 0.925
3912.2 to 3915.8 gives 1.72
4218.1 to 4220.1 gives 2.24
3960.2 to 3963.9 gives 0.989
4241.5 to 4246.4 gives 2.22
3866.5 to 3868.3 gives 1.15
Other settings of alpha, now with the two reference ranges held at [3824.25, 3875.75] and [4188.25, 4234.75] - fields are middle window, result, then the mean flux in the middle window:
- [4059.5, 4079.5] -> -0.19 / 1.98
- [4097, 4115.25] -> -0.08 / 1.93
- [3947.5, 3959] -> -0.21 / 1.53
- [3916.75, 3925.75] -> -0.16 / 1.33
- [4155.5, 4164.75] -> -0.11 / 2.18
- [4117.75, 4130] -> -0.14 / 2.1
